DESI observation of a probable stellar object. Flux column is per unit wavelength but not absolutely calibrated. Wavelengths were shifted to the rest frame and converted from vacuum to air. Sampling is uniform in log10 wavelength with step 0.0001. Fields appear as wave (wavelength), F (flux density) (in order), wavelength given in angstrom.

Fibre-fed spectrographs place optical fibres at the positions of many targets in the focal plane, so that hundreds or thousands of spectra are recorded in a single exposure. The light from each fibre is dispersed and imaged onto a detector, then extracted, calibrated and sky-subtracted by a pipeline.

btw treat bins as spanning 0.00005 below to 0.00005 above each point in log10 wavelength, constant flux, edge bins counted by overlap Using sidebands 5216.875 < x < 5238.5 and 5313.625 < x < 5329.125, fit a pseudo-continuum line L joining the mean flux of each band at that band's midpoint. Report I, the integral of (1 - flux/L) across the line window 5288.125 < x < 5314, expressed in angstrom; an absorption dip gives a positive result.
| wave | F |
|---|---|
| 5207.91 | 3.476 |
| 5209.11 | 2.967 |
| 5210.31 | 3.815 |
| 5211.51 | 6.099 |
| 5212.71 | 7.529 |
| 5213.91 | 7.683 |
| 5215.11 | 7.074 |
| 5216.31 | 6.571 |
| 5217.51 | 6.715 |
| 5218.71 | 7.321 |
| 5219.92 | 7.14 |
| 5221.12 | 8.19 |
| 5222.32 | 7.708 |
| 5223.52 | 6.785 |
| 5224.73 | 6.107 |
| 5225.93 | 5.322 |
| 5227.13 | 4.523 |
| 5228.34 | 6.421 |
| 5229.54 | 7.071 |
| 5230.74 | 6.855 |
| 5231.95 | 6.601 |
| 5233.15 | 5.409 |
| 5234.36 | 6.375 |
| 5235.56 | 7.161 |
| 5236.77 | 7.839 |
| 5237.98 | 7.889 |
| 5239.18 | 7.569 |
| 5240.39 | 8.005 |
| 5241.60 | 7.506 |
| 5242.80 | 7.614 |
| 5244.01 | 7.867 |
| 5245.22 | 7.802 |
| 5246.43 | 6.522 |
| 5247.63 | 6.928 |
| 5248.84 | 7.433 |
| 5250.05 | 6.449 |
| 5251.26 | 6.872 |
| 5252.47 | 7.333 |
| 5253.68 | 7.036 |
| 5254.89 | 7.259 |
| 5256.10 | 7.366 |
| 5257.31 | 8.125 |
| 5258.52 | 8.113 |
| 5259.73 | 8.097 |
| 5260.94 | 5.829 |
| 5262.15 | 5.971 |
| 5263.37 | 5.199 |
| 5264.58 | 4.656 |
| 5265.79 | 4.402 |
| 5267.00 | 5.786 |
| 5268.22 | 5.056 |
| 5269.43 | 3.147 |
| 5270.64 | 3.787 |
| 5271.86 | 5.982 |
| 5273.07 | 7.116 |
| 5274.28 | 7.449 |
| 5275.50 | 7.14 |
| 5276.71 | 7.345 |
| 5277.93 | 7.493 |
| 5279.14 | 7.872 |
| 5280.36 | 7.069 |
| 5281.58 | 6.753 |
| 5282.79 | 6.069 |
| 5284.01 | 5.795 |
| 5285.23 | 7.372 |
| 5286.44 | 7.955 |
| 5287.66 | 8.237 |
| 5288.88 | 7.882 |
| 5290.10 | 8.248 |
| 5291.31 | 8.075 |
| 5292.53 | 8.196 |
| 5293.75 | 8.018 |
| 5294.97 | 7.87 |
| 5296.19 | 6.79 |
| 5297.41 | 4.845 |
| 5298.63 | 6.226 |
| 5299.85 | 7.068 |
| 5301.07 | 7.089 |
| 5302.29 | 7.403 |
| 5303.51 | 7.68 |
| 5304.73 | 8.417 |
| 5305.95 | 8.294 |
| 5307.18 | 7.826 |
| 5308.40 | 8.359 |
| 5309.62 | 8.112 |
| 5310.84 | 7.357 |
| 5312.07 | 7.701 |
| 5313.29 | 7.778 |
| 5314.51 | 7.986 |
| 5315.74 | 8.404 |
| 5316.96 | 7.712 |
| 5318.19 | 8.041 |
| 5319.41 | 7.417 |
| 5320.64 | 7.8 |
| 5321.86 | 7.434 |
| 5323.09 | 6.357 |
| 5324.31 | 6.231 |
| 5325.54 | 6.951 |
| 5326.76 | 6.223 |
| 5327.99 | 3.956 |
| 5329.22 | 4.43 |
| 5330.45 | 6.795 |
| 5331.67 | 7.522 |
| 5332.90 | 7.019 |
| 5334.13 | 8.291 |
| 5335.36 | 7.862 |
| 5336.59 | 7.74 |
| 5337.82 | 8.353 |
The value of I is -2.51 angstrom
